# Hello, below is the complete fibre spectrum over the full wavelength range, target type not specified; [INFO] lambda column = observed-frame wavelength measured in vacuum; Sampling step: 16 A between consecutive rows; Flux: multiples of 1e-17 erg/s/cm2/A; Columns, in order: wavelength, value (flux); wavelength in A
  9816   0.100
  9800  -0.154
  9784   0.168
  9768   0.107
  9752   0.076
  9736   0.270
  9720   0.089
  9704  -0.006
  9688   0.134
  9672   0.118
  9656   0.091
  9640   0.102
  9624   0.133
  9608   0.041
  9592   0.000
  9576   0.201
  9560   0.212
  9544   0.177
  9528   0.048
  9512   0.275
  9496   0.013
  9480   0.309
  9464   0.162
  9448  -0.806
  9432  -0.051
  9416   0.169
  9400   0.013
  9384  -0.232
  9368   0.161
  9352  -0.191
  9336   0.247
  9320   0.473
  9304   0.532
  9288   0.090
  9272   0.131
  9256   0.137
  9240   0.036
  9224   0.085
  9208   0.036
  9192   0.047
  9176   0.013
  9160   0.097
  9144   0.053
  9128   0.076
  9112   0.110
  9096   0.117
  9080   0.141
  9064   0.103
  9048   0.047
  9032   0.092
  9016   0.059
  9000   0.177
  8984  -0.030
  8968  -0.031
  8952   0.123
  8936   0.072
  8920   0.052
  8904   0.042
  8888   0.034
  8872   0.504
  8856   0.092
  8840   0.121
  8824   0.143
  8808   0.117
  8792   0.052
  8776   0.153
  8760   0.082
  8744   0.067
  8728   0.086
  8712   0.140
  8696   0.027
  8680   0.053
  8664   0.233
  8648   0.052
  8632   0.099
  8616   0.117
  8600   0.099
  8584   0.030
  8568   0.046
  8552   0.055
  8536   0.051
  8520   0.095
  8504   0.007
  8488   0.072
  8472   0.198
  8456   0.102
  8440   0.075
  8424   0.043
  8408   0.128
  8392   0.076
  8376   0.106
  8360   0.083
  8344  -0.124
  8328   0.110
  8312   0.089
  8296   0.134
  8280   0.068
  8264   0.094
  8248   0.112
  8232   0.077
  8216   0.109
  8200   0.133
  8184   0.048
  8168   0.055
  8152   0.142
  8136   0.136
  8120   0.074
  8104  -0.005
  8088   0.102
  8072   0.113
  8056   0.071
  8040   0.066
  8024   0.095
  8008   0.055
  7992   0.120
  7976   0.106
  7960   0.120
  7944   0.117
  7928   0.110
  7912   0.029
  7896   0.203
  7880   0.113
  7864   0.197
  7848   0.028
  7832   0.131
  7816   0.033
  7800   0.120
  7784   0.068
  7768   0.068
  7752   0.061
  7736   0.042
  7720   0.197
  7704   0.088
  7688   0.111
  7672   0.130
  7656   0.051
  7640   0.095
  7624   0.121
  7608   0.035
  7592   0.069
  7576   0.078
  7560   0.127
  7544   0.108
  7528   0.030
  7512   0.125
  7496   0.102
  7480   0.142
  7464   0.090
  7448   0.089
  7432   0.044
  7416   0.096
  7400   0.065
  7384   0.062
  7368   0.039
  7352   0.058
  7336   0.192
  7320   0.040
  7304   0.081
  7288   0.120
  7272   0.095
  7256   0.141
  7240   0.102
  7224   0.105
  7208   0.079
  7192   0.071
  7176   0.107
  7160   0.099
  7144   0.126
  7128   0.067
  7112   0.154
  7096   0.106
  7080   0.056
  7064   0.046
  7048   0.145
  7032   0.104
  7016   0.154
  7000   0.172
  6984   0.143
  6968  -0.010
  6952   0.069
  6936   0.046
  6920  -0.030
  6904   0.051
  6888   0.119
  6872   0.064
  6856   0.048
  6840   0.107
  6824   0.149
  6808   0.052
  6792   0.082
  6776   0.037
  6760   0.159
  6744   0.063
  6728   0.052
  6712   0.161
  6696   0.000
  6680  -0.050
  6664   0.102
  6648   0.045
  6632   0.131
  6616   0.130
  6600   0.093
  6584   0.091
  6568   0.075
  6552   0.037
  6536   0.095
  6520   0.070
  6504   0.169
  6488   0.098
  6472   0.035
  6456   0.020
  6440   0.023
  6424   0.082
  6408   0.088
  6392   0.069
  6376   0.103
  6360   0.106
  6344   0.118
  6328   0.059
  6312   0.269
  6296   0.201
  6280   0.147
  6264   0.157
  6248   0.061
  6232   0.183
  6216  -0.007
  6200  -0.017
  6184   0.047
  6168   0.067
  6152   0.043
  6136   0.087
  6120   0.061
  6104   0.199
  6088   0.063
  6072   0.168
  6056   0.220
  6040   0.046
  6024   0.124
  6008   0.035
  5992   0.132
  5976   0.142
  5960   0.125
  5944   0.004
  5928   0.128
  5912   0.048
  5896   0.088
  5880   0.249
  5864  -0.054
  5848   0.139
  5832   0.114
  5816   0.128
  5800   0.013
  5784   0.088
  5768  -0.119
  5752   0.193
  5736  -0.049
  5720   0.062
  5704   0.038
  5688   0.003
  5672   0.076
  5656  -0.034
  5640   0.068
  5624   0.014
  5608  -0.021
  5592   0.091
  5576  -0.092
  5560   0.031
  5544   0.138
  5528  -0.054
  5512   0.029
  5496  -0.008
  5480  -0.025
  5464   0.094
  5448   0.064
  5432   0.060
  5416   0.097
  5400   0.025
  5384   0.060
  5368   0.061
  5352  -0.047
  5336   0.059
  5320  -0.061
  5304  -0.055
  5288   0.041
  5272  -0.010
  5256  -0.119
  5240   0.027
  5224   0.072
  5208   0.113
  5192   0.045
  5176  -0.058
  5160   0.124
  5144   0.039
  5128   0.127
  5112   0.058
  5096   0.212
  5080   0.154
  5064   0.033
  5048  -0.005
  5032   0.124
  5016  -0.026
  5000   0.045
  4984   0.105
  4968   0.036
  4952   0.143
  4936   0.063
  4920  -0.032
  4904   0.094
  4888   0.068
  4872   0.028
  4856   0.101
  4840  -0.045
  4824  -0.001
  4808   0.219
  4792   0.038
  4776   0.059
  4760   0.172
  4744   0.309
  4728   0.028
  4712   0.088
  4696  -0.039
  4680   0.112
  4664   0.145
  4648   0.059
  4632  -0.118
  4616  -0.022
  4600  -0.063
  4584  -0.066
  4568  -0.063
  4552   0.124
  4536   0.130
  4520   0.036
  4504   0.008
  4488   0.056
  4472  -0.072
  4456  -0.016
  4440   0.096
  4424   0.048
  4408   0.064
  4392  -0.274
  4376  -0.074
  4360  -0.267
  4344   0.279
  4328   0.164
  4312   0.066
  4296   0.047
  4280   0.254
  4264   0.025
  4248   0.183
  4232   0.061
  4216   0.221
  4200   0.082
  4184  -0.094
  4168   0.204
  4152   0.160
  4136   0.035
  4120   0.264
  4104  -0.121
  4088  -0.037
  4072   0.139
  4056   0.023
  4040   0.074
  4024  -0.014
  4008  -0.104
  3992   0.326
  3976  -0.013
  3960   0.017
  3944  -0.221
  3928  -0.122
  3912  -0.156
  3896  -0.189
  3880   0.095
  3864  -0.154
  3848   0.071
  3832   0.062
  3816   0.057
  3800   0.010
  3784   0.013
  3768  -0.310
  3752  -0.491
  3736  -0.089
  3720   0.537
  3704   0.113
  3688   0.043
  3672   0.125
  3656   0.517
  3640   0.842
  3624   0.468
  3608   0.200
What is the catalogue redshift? 0.77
